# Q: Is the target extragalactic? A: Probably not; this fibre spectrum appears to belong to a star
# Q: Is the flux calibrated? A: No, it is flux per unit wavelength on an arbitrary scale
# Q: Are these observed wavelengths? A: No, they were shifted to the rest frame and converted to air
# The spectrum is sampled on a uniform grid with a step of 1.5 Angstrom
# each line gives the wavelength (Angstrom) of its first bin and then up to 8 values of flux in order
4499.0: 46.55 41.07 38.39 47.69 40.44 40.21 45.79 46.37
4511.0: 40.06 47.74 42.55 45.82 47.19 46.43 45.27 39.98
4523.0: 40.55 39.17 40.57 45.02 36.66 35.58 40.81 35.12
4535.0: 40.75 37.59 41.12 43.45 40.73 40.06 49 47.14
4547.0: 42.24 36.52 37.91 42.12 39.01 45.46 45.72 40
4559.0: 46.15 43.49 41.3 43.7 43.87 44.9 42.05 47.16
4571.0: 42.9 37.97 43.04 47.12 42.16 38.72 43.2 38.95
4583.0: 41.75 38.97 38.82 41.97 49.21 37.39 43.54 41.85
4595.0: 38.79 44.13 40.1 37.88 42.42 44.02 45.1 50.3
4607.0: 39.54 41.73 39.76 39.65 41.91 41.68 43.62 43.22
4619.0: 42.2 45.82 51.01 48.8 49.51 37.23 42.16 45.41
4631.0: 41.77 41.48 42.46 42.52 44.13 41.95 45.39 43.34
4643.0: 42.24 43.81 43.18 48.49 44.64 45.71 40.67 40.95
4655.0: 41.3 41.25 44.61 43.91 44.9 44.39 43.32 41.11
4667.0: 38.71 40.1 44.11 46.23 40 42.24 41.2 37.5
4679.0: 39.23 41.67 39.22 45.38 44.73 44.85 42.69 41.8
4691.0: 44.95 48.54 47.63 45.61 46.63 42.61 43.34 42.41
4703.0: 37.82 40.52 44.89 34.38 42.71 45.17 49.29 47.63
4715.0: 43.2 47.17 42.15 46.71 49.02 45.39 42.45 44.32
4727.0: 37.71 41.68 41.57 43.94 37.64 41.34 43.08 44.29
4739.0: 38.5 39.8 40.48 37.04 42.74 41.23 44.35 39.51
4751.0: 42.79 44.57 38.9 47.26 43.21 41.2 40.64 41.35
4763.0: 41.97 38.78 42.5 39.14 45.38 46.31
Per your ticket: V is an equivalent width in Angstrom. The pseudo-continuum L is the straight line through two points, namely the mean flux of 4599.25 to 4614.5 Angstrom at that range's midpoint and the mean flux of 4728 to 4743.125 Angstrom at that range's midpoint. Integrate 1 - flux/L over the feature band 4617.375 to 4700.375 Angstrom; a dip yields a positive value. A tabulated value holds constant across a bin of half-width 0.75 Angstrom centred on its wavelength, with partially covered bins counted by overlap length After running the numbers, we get -3.1 Angstrom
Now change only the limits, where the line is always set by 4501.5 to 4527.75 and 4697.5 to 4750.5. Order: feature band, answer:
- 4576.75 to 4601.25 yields 1.1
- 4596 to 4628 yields -0.3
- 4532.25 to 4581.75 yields 1.1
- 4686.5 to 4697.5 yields -0.7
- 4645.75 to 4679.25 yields 0.1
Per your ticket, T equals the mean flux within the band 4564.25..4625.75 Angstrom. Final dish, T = 42.8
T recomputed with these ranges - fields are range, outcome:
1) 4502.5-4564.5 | 42.2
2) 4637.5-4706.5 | 43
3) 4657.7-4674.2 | 42.8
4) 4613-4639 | 43.8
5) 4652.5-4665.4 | 42.9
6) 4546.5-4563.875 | 41.9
